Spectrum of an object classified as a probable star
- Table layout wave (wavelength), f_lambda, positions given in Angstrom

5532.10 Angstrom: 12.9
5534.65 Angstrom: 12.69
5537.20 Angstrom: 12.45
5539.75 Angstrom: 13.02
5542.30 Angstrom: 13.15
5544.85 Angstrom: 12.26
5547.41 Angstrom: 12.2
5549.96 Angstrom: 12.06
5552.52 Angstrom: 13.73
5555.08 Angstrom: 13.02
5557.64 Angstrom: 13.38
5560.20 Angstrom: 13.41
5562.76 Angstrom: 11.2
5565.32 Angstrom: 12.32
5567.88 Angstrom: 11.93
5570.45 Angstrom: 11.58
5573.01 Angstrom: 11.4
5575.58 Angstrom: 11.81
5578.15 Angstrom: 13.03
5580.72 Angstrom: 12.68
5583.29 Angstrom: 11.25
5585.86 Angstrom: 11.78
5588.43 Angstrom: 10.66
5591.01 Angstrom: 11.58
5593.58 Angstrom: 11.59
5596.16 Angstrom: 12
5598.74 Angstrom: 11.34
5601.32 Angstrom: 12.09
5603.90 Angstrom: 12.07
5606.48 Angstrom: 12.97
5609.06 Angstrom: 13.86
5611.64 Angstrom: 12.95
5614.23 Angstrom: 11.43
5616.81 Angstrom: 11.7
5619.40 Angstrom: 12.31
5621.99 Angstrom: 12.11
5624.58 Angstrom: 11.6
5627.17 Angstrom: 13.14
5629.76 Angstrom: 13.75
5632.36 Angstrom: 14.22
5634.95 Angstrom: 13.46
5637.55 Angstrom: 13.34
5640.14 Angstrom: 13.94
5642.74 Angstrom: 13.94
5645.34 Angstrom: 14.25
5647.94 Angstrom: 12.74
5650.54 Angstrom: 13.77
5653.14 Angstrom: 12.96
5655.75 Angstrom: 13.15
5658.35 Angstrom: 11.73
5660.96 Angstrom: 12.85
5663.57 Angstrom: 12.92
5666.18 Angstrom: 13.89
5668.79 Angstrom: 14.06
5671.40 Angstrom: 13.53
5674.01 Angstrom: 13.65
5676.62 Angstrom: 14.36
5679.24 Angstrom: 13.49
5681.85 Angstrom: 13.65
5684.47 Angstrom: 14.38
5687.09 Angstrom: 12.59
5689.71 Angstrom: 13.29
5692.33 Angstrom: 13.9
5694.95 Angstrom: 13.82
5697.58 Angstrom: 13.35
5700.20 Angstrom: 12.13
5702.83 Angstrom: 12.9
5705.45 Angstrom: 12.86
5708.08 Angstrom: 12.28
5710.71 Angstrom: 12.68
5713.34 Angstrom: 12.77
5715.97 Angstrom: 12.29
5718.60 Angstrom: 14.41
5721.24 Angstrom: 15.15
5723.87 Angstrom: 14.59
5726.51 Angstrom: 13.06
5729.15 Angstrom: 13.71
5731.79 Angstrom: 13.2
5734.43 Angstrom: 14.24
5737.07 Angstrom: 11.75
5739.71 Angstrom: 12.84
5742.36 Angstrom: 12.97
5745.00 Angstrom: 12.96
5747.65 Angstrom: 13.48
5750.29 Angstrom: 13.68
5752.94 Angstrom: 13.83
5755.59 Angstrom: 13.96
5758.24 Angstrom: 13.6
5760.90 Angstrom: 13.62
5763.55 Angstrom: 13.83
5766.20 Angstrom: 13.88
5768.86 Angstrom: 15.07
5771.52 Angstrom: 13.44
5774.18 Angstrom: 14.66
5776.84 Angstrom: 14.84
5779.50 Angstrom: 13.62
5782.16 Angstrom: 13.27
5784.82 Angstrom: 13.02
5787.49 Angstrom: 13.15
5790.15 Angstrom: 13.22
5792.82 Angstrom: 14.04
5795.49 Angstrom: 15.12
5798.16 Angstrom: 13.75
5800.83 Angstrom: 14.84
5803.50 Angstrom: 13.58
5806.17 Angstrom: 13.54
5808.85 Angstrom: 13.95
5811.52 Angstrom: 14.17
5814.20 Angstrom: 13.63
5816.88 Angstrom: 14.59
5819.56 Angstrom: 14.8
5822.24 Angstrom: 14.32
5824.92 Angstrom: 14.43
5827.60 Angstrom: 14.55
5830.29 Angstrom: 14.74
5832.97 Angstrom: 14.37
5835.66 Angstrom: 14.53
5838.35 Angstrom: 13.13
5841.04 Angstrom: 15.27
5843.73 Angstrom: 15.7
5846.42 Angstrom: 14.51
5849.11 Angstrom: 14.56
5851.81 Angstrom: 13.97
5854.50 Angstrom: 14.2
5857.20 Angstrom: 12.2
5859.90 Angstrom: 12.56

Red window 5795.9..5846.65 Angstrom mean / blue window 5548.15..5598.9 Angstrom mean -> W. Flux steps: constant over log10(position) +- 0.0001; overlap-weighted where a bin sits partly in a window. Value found 1.19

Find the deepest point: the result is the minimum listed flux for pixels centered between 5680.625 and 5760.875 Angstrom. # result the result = 11.75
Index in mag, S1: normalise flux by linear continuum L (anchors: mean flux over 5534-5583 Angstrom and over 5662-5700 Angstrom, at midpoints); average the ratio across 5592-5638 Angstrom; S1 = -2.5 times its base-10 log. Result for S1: 0.038 mag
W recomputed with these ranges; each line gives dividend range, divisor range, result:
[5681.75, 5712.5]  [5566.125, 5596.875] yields 1.11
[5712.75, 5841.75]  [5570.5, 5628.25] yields 1.15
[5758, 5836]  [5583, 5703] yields 1.09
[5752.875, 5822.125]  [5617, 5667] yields 1.06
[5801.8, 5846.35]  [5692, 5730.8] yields 1.08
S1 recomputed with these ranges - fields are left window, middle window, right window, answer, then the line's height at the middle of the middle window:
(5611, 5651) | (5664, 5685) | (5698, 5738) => -0.06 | 13.1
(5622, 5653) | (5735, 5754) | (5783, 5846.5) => 0.06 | 13.9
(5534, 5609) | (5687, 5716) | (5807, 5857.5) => 0.03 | 13.3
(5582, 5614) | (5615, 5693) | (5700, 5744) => -0.06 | 12.5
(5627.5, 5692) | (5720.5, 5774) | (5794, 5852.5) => 0.02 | 14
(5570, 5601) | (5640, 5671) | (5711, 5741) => -0.06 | 12.6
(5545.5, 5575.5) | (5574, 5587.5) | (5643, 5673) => 0.04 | 12.5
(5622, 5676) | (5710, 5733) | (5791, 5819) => 0.01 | 13.7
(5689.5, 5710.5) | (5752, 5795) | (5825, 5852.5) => 0.00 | 13.8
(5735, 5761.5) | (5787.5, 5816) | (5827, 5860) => -0.01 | 13.8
